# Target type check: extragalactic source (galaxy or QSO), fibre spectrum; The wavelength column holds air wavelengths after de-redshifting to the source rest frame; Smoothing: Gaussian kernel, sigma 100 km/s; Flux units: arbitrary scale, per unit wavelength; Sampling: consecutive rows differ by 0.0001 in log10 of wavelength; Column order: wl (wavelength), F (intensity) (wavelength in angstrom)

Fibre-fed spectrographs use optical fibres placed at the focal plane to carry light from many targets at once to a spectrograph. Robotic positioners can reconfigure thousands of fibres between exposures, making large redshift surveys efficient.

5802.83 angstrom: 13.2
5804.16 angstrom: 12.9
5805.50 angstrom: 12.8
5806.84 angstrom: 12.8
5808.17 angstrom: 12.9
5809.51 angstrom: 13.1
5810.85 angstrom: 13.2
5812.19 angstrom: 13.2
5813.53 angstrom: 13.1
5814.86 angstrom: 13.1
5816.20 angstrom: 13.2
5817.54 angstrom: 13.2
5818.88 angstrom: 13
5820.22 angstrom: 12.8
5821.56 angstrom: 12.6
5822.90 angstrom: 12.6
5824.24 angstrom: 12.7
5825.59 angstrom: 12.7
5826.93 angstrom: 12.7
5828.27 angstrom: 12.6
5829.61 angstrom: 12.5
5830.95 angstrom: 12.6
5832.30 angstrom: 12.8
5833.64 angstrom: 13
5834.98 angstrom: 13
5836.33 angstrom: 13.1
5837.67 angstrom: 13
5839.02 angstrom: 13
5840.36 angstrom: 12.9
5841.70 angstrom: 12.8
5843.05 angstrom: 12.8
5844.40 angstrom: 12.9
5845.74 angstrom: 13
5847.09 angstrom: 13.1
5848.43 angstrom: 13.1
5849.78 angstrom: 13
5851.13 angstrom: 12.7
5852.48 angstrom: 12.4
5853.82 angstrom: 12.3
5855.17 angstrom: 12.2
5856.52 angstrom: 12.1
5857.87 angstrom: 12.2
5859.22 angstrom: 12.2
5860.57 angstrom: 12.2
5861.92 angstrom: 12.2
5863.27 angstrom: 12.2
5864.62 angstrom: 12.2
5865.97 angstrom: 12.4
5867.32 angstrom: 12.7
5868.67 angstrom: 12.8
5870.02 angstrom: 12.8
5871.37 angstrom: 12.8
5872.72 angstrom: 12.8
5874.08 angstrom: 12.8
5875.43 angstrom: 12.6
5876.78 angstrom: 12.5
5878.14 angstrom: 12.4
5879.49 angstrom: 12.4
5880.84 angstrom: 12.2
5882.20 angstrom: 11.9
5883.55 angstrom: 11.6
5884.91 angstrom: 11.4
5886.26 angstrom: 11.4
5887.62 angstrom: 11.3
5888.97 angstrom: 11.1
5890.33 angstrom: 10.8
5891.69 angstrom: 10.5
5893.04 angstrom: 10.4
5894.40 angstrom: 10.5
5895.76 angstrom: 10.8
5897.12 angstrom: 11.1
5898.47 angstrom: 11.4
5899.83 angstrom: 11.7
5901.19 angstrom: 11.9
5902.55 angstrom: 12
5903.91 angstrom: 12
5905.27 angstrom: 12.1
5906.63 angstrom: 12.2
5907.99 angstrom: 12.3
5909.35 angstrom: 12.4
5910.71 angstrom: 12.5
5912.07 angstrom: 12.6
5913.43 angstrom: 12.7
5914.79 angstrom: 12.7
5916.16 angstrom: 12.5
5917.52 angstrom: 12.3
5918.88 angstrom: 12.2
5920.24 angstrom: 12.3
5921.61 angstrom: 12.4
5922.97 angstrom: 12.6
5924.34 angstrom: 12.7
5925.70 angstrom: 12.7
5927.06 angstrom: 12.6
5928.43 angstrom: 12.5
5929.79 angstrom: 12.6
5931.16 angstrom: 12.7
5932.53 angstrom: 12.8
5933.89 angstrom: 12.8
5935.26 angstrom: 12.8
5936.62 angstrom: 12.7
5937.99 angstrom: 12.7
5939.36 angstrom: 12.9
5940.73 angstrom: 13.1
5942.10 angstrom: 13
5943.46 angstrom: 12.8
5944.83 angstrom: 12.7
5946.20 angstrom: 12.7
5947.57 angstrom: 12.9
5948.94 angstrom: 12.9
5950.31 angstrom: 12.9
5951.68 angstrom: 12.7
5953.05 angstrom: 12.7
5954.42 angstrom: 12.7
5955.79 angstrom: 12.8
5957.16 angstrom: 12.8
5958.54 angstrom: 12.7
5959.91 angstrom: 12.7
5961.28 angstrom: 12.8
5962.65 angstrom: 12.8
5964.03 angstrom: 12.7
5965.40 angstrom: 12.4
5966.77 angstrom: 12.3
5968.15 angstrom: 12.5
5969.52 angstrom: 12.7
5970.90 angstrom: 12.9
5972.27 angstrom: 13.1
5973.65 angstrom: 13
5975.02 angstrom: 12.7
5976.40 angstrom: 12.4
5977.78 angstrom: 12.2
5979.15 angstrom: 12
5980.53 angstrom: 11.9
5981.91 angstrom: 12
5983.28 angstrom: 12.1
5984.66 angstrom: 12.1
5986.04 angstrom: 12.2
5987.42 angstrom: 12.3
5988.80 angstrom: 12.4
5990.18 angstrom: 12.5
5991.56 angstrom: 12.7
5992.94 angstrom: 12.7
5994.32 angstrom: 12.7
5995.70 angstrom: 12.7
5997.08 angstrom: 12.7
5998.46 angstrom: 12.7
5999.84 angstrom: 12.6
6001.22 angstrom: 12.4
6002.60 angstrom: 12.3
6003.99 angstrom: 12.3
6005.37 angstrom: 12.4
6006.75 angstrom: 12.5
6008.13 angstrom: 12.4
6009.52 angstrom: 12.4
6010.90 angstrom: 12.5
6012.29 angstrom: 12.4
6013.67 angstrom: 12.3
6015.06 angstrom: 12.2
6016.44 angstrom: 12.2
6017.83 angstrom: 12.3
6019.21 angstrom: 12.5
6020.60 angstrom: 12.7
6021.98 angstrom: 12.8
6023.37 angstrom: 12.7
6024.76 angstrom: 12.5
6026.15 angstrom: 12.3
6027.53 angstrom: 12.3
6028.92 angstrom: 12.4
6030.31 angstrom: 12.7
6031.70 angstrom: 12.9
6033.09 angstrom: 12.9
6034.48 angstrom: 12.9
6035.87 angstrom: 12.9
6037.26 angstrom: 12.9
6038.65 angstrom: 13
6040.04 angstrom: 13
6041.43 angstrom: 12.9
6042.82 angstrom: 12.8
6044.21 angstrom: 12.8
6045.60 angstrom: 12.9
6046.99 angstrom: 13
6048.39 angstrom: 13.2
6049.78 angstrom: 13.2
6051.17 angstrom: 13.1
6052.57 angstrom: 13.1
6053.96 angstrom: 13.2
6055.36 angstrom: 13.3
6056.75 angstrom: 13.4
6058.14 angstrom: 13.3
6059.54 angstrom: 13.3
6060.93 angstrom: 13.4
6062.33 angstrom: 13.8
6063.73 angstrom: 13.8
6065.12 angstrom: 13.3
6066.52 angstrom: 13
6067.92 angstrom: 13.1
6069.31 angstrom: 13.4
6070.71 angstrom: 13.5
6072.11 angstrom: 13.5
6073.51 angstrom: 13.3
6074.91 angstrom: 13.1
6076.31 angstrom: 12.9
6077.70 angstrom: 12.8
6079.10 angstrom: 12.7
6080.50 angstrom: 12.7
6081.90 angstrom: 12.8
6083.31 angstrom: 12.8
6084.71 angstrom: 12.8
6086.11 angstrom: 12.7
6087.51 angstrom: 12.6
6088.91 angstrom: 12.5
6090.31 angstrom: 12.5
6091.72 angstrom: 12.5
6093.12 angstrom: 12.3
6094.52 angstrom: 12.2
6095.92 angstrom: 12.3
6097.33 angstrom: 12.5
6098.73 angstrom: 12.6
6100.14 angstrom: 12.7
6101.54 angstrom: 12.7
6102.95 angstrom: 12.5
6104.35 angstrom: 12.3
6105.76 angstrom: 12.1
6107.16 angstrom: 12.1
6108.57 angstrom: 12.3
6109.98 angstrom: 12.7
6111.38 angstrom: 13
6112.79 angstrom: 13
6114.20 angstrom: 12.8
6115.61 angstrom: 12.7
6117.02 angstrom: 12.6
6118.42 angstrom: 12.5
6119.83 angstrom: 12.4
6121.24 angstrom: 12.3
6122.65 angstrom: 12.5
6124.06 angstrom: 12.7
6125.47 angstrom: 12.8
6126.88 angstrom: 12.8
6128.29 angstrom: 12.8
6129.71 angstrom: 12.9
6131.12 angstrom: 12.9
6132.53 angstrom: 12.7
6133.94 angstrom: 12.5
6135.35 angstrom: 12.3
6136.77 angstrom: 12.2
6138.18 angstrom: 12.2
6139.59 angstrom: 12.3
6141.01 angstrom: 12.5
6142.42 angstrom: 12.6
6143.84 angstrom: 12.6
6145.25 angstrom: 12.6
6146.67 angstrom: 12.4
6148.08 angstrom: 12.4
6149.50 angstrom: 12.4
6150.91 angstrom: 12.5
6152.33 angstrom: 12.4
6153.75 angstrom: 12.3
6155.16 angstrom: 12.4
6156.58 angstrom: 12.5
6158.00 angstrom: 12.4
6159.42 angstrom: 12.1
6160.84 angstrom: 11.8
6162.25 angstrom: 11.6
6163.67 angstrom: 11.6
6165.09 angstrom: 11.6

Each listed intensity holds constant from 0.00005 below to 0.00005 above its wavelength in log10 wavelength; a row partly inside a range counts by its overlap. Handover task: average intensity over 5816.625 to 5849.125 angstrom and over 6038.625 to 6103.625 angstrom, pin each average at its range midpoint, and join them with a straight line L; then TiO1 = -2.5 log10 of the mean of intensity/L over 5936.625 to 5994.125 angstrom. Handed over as 0.03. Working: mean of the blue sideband 12.9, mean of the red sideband 13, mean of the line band 12.6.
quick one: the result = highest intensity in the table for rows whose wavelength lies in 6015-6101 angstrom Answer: 13.8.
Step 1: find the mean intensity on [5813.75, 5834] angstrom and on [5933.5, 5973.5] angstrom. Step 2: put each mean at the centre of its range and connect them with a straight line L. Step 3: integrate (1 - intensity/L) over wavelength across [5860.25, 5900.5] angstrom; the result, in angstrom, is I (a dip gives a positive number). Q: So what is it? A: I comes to 2.9 angstrom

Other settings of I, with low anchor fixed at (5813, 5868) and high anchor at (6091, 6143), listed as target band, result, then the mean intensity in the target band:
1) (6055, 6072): -1.1 angstrom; 13.4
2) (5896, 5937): 1.0 angstrom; 12.3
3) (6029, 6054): -0.7 angstrom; 12.9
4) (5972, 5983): 0.2 angstrom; 12.4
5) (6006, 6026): 0.2 angstrom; 12.5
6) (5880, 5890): 0.9 angstrom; 11.5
